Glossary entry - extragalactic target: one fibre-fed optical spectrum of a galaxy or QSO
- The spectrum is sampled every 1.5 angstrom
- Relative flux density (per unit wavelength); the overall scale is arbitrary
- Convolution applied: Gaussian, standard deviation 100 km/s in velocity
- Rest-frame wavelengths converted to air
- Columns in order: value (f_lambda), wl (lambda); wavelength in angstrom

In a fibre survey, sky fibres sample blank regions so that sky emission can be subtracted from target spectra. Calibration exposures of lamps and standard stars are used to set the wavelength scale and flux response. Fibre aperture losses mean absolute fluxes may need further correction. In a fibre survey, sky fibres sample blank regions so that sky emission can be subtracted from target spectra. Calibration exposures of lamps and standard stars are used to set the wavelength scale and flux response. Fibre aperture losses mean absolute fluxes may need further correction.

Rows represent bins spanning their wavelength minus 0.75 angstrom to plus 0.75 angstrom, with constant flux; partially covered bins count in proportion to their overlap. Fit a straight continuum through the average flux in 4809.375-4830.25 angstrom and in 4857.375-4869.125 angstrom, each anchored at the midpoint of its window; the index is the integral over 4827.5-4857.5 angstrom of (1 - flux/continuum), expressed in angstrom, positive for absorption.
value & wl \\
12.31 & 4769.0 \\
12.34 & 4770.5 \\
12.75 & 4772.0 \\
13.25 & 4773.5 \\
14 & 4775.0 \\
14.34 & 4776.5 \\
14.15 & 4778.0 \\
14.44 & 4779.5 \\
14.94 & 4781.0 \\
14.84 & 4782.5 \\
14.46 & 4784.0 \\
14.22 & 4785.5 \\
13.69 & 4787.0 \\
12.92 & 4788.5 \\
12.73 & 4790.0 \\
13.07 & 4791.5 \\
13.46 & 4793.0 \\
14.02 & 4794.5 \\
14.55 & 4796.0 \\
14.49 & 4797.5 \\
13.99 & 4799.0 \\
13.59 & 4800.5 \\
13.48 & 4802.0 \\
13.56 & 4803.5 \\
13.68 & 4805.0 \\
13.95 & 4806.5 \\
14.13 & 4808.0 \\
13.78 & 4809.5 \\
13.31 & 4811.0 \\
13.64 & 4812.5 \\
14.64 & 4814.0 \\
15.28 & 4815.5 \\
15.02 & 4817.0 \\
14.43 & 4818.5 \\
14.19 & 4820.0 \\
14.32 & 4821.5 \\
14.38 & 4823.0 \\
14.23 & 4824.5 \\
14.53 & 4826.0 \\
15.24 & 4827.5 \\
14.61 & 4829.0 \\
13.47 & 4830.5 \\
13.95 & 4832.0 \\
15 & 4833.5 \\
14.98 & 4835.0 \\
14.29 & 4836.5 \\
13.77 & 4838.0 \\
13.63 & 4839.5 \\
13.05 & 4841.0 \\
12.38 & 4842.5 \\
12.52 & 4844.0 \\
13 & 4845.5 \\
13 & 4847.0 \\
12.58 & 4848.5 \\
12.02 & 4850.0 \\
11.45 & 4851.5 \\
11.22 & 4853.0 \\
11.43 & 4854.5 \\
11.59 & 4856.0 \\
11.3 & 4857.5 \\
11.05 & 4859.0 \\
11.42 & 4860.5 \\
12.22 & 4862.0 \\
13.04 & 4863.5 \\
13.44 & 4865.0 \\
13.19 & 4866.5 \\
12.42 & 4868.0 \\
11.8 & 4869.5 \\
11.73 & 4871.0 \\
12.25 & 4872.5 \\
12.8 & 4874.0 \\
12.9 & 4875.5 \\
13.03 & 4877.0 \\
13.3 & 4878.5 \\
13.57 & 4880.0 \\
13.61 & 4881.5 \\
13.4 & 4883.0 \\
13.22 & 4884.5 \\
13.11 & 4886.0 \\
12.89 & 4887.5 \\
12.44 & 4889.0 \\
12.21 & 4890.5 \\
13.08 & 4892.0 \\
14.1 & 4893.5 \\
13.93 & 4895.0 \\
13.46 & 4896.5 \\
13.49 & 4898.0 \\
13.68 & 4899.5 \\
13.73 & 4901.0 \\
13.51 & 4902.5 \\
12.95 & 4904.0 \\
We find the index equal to 0.6 angstrom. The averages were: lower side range 14.4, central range 13.1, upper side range 12.3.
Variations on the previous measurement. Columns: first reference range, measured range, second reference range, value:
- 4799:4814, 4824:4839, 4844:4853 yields -1.7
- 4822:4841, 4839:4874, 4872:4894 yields 3.7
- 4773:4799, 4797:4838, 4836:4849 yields -2.2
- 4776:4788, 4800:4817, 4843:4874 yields -0.5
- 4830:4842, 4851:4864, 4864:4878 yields 1.5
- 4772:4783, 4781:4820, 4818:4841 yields 0.7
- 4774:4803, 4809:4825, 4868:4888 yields -0.8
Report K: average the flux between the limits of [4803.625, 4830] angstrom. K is 14.3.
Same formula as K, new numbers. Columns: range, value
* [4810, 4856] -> 13.6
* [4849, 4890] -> 12.4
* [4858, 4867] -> 12.3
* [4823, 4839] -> 14.4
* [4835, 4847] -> 13.3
